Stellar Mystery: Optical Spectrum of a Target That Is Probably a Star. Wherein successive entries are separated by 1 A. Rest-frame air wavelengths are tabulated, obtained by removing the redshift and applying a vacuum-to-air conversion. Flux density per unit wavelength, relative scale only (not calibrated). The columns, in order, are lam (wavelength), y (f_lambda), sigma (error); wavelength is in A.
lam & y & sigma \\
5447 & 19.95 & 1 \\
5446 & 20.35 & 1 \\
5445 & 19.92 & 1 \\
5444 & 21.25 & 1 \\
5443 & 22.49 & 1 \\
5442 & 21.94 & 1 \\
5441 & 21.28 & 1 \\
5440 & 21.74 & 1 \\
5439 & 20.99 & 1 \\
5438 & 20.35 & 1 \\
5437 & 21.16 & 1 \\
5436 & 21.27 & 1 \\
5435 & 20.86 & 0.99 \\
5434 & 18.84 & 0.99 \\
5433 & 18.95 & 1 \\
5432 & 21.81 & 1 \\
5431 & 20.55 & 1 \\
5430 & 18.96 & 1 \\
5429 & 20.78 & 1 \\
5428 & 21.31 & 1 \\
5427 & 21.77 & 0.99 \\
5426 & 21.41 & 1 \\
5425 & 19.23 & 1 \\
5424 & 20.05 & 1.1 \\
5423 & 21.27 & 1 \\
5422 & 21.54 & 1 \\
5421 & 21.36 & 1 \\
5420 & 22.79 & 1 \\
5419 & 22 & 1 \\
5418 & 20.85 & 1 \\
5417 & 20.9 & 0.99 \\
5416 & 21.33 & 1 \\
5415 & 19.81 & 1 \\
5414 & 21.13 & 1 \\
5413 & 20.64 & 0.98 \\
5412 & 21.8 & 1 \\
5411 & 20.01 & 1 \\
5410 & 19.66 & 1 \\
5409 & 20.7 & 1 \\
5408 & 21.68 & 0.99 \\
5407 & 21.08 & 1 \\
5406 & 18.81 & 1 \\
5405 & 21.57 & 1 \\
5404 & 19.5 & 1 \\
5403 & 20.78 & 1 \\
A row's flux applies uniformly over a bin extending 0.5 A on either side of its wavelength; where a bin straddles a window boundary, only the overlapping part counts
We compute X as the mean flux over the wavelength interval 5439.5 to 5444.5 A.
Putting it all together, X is 21.7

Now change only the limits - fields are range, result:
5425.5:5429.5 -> 21.3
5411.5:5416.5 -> 20.9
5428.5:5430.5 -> 19.9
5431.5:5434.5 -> 19.9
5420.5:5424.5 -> 21.1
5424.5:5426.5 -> 20.3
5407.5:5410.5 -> 20.7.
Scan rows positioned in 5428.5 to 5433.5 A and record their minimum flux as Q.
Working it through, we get 18.95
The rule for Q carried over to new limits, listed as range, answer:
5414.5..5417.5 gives 19.81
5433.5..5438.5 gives 18.84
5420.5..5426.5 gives 19.23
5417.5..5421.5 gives 20.85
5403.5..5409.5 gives 18.81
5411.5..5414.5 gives 20.64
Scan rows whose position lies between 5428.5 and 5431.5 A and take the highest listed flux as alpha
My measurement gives 20.78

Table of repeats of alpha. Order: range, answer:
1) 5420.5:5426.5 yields 21.54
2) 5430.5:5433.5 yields 21.81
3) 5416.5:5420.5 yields 22.79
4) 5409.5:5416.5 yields 21.8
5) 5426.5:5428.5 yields 21.77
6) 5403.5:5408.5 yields 21.68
